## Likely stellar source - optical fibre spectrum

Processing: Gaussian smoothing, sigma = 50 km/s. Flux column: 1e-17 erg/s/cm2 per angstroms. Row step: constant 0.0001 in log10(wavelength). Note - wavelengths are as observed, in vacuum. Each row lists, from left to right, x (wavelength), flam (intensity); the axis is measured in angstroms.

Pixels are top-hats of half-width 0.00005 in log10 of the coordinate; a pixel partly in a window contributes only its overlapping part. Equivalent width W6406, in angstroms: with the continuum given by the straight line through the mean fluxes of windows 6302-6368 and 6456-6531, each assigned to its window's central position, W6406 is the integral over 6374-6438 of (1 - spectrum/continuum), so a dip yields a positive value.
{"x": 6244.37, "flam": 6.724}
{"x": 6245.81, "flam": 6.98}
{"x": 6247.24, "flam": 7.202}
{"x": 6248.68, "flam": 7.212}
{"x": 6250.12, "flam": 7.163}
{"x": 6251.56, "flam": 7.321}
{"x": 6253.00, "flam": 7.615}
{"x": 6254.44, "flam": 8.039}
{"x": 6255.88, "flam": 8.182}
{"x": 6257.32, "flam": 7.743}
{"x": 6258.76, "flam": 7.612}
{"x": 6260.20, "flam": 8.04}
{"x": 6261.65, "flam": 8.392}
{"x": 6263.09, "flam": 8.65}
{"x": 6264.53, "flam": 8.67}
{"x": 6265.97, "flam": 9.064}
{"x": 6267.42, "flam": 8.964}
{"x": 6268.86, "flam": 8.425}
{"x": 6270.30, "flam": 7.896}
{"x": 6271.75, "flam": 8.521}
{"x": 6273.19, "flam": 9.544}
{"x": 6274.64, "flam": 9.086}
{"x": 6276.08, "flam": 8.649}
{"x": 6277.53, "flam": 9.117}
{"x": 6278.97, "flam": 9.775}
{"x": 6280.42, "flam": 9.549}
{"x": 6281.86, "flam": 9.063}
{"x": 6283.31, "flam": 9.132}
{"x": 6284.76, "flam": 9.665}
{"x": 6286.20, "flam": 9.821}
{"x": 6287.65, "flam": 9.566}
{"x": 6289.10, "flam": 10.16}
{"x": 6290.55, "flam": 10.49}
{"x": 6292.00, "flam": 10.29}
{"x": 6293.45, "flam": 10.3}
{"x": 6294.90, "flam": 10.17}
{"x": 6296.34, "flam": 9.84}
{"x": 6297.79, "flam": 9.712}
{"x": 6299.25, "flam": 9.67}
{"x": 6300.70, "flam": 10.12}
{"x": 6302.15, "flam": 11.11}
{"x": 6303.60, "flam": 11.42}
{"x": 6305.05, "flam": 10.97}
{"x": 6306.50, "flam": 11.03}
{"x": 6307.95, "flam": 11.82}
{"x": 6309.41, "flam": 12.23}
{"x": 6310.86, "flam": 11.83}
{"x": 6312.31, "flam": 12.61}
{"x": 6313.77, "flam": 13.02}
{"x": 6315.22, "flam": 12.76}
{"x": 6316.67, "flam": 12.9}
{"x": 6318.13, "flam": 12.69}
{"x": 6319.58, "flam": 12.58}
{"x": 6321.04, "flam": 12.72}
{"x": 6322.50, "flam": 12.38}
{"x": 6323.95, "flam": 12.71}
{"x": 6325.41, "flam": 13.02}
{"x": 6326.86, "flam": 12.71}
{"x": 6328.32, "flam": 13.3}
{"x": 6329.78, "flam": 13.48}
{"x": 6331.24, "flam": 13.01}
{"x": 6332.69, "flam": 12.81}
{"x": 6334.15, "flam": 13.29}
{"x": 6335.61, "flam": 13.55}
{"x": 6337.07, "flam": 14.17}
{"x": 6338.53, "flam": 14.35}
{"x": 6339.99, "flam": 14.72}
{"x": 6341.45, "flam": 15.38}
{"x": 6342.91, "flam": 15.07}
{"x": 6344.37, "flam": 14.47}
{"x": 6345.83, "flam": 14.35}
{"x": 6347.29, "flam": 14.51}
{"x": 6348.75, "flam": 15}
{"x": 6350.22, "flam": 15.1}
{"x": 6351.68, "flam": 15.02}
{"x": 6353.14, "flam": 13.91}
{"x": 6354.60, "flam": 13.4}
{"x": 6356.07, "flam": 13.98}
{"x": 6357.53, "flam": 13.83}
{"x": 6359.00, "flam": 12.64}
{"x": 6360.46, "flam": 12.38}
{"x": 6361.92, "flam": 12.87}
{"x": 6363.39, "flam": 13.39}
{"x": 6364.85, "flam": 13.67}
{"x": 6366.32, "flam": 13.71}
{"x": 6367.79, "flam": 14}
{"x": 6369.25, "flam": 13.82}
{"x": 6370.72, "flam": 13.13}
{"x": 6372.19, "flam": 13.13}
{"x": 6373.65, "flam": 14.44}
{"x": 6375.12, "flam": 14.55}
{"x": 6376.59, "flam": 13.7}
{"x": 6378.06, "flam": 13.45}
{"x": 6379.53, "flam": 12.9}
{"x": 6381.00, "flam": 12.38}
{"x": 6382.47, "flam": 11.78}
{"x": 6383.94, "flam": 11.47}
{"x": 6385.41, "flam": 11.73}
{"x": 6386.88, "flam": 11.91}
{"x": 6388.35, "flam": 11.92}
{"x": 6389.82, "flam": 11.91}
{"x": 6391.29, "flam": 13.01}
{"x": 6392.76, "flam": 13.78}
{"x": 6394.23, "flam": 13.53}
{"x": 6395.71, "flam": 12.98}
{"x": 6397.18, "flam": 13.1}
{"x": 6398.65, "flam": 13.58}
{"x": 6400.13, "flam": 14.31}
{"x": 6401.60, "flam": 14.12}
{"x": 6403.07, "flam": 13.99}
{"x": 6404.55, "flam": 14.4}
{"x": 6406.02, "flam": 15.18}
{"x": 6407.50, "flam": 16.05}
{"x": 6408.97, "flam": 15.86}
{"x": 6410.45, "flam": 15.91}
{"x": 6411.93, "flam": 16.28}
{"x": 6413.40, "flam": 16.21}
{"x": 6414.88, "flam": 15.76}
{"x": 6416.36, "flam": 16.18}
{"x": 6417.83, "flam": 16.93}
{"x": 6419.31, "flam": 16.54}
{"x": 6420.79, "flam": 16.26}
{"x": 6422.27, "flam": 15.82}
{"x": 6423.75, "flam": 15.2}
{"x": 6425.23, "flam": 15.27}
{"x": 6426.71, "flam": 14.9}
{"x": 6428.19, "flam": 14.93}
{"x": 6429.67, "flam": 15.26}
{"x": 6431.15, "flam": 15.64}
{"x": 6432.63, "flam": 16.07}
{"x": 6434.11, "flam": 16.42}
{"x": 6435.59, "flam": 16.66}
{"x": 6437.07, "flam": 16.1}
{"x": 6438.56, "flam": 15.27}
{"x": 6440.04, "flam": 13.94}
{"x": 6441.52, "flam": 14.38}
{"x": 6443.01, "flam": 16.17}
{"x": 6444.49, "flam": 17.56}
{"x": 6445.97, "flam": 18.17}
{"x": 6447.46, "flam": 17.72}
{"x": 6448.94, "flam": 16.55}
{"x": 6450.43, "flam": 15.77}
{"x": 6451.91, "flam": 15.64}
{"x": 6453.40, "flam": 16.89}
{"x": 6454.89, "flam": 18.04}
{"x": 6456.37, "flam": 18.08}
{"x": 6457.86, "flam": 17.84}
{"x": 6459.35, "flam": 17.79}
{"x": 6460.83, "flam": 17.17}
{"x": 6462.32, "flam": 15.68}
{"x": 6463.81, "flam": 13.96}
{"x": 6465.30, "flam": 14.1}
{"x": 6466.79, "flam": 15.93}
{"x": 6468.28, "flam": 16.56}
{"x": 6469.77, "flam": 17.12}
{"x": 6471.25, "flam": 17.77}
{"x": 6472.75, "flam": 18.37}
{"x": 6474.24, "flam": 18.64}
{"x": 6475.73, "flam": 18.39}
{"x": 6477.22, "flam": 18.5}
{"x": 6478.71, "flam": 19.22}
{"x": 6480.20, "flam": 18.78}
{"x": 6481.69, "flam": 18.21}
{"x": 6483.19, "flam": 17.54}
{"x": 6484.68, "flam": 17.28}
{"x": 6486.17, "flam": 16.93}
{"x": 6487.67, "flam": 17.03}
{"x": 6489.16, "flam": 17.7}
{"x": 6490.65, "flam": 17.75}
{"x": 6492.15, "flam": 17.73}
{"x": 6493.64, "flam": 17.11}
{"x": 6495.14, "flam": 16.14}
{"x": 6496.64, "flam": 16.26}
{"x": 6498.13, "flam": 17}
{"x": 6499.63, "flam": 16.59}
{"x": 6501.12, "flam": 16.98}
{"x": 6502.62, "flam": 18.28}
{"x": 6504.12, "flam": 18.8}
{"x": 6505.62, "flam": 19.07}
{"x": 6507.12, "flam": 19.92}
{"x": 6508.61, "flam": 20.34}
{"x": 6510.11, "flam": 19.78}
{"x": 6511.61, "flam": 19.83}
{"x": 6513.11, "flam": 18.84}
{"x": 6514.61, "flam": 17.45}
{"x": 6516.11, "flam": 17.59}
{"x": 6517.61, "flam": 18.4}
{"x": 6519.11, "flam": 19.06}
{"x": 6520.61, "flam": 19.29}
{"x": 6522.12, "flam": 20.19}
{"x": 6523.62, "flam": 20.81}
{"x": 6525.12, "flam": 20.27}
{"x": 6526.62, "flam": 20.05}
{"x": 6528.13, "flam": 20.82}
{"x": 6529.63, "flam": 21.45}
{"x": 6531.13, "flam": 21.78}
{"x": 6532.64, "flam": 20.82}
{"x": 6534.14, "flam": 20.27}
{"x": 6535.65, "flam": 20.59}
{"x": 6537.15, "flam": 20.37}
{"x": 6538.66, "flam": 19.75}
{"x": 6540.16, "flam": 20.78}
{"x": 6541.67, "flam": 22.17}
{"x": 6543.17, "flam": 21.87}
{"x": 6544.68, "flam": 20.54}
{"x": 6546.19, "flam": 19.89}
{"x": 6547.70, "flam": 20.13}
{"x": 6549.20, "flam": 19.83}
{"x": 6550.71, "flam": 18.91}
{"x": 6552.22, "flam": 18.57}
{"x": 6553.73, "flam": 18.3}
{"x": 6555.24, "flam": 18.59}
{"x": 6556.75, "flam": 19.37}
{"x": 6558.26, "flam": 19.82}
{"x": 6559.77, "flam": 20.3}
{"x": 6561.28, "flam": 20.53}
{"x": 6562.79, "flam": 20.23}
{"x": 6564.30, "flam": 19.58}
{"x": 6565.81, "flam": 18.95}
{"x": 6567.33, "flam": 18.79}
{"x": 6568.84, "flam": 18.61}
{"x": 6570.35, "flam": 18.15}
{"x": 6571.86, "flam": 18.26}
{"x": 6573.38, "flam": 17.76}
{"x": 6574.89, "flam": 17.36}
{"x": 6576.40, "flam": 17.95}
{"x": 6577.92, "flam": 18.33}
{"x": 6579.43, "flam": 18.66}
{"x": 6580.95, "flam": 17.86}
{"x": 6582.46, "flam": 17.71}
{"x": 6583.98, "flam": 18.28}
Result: 4.0 angstroms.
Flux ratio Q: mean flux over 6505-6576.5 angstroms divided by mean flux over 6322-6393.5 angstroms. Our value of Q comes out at 1.5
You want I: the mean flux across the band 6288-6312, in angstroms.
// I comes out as 10.7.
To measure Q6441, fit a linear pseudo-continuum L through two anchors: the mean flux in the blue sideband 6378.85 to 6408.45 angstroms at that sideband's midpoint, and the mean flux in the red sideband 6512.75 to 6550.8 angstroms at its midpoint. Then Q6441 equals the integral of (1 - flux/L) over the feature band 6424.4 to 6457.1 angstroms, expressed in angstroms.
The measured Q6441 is -1.2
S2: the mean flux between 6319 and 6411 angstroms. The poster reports 13.6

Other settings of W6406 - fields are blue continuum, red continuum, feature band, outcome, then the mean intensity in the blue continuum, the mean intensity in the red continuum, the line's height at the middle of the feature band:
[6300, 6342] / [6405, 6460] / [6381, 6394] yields 2.2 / 12.7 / 16.2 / 14.8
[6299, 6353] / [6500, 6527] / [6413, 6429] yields 0.3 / 13.1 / 19.1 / 16.1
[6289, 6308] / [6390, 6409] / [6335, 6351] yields -3.4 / 10.5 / 14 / 12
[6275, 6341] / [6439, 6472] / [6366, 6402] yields 2.4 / 11.5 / 16.5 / 14.1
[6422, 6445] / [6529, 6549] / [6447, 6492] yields 0.3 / 15.6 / 20.8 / 17.3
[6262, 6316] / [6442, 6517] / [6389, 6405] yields 0.9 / 10.1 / 17.5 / 14.3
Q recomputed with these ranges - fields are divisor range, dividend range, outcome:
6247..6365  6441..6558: 1.64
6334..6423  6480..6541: 1.34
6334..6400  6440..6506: 1.27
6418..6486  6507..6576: 1.18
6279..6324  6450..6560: 1.69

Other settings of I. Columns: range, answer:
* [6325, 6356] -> 14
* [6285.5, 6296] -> 10.1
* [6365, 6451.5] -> 14.7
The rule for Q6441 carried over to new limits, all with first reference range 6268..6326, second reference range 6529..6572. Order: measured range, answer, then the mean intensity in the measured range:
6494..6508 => 0.3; 17.7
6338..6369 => -3.4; 14.1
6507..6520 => -0.3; 19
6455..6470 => 0.2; 16.5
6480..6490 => 0.0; 17.6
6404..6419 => -1.1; 15.9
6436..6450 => -0.2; 16.2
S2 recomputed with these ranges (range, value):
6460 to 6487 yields 17.2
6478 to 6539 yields 18.8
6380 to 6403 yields 12.8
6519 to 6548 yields 20.6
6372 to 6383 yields 13.3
